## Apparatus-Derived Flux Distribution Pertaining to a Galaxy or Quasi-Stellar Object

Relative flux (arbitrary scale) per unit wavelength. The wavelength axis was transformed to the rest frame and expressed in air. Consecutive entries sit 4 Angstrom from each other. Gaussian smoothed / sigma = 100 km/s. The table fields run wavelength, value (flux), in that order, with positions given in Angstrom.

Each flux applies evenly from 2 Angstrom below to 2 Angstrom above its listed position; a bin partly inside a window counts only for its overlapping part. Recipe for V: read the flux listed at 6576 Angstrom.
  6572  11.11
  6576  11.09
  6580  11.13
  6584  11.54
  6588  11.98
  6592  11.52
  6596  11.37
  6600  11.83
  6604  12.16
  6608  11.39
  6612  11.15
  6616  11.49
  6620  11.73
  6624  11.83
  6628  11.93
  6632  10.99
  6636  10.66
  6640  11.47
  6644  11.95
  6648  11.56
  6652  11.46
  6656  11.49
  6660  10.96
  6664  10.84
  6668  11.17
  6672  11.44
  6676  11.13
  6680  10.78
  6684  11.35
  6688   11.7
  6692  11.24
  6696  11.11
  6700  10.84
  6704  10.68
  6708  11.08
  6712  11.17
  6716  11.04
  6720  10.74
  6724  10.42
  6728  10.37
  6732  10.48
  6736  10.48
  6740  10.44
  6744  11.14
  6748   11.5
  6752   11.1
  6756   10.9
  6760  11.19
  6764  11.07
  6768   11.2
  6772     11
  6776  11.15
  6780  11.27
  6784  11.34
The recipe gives 11.09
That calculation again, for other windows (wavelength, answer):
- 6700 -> 10.84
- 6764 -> 11.07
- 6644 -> 11.95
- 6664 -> 10.84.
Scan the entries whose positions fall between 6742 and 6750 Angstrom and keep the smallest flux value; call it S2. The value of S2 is 11.14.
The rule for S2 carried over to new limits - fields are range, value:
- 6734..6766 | 10.44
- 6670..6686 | 10.78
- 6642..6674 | 10.84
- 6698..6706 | 10.68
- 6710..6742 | 10.37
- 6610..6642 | 10.66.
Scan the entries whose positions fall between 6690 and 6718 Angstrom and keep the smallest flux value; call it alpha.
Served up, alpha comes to 10.68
